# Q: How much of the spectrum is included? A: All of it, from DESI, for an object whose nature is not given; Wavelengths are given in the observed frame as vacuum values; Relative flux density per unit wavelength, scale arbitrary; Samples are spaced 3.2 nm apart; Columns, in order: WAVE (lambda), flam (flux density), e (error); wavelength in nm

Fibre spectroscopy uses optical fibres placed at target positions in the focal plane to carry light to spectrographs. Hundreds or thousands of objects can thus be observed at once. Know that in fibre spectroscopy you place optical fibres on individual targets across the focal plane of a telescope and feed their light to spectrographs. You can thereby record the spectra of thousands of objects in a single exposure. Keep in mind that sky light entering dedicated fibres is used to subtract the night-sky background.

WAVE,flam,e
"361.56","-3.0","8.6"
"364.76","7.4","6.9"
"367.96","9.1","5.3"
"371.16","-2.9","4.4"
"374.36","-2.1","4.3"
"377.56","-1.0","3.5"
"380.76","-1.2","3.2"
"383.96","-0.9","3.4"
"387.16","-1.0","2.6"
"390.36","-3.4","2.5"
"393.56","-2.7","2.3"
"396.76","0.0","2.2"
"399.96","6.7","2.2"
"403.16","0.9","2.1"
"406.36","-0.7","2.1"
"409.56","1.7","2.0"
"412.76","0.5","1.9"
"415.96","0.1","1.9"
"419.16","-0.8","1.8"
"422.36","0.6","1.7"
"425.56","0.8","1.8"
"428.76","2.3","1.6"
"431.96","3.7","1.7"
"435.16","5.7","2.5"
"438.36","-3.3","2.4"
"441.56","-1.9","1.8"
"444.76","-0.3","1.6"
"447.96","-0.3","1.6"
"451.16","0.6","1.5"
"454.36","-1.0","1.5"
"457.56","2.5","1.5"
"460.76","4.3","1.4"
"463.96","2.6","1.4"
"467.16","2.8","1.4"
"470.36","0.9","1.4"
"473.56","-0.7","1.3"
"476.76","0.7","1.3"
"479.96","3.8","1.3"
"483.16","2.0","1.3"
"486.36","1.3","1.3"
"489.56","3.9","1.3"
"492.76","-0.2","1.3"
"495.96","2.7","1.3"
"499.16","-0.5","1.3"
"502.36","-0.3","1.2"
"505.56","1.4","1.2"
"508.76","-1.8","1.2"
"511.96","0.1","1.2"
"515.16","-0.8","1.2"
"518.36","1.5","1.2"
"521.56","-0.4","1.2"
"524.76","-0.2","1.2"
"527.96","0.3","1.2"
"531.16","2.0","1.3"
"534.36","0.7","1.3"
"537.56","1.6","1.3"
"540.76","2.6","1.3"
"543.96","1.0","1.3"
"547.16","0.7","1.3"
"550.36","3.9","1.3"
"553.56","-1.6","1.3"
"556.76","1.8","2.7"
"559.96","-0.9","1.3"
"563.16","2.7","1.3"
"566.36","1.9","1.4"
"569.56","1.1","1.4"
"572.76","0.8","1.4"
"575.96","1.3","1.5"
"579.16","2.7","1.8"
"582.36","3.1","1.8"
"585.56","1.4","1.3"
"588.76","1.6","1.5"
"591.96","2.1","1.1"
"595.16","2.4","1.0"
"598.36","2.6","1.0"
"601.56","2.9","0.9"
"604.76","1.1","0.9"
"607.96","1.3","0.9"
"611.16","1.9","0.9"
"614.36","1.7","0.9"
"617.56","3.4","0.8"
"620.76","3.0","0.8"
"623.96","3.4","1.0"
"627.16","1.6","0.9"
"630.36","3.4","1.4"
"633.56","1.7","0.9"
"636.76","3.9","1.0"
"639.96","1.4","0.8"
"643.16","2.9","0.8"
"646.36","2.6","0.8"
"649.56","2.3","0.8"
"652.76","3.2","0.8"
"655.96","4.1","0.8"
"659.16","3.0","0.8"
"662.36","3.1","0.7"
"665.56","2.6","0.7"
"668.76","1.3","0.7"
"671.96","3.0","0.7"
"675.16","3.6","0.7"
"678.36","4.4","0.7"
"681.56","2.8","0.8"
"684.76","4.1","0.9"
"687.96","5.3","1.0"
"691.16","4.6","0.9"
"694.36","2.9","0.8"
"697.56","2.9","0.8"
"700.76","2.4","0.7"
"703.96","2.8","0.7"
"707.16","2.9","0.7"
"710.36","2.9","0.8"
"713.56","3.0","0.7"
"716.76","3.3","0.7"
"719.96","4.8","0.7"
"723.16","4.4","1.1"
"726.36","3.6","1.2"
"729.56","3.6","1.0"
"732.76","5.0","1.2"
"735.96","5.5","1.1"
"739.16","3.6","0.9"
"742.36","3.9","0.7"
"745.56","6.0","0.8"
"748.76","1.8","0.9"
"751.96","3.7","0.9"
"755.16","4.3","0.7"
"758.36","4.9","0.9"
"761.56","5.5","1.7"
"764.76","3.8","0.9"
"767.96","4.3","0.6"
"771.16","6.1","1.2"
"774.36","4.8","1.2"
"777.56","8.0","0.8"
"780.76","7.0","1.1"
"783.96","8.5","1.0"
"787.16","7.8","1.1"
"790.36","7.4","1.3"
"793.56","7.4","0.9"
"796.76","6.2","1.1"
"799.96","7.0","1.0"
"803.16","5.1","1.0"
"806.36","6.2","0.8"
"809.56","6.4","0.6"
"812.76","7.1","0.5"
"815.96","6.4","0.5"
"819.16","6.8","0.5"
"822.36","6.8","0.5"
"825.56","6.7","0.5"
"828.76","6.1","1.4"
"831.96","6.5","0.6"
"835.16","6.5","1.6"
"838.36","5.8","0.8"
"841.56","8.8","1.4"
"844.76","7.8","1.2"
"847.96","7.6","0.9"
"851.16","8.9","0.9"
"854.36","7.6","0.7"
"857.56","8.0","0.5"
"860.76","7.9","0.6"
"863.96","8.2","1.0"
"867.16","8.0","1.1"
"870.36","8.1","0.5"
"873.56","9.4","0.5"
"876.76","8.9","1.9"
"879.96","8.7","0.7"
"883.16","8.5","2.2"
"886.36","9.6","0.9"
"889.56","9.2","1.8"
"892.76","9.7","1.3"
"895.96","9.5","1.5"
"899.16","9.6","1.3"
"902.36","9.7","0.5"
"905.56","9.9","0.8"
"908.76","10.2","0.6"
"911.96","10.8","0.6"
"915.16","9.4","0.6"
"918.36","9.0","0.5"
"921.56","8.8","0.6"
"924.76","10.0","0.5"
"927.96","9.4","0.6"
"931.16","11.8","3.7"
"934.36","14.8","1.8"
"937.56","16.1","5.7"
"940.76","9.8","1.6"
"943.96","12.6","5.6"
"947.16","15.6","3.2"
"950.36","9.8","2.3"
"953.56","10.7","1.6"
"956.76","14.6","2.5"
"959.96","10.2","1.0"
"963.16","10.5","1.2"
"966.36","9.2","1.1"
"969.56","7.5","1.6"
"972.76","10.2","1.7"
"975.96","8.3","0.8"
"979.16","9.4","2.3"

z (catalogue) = 0.947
